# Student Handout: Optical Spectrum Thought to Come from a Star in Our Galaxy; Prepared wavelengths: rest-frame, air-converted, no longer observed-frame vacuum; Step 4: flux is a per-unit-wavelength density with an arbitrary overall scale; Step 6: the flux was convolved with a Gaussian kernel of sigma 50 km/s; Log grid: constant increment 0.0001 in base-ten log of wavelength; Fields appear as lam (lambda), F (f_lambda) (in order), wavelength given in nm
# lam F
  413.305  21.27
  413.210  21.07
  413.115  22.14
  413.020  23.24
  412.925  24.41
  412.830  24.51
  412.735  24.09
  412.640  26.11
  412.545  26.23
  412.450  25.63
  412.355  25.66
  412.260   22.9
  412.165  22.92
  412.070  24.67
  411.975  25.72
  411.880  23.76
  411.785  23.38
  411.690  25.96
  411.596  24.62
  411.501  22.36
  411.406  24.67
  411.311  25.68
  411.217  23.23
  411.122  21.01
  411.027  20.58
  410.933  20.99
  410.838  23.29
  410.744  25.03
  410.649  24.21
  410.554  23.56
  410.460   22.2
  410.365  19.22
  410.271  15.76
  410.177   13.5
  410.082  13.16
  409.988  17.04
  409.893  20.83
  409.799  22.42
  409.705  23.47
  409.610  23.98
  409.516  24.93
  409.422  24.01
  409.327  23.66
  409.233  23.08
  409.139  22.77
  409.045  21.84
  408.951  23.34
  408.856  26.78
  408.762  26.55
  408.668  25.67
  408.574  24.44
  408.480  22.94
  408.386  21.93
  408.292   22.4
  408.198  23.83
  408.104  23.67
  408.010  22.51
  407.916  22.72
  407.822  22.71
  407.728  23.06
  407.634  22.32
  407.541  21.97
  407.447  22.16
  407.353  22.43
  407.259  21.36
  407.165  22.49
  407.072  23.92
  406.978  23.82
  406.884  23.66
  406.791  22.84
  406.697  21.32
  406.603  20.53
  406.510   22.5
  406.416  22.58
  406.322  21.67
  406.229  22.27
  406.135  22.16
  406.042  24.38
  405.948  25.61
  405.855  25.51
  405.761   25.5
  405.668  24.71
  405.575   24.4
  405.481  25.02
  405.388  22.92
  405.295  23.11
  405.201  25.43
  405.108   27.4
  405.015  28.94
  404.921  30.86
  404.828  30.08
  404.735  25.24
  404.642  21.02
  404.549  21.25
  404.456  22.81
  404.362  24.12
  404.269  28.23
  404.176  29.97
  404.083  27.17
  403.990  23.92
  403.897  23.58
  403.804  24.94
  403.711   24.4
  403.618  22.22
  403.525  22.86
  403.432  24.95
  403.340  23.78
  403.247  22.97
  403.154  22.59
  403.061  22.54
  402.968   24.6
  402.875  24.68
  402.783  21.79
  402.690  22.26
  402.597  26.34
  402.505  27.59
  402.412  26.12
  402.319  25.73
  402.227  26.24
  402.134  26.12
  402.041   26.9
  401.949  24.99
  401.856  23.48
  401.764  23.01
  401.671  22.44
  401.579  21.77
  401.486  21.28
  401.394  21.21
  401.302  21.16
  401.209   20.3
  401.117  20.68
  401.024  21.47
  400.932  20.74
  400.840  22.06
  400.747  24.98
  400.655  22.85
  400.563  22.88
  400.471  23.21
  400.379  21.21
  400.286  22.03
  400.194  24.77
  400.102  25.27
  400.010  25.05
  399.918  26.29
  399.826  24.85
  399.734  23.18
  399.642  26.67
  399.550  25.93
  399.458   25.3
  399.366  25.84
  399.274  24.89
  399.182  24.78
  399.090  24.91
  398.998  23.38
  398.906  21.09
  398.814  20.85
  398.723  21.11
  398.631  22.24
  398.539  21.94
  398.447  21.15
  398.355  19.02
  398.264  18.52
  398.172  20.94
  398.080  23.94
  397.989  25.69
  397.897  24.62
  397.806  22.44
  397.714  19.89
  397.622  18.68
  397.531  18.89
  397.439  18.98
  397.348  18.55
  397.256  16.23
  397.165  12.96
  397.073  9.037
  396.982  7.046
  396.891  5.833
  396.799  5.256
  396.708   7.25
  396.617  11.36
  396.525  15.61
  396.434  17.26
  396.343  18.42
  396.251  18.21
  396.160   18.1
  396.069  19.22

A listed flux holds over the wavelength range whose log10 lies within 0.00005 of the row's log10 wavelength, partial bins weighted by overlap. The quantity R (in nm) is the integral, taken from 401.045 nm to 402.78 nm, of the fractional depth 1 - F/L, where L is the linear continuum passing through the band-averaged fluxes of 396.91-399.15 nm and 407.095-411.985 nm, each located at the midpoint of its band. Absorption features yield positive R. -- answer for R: -0.261 nm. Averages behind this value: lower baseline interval 19.5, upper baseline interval 22.6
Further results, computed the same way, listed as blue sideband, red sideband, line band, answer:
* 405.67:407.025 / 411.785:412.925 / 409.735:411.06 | 0.22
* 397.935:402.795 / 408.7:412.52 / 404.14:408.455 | -0.16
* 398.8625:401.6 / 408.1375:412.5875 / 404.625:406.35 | -0.15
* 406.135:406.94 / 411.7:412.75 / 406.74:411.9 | 0.17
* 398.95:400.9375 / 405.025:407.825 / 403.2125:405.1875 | -0.13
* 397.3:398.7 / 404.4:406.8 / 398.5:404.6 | -0.35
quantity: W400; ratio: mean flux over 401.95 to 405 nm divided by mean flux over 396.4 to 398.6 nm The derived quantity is 1.49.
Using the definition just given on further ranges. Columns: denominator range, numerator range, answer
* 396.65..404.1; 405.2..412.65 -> 1.05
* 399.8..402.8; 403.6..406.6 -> 1.05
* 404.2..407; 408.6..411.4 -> 0.91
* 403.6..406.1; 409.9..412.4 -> 0.87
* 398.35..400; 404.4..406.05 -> 1.07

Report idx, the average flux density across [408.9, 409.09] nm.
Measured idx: 22.6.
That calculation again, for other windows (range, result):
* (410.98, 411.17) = 20.8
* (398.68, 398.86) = 21.1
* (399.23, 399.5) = 25.3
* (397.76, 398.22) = 23.5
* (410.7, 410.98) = 23.1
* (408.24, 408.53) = 22.5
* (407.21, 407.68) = 22.1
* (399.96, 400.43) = 23.7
